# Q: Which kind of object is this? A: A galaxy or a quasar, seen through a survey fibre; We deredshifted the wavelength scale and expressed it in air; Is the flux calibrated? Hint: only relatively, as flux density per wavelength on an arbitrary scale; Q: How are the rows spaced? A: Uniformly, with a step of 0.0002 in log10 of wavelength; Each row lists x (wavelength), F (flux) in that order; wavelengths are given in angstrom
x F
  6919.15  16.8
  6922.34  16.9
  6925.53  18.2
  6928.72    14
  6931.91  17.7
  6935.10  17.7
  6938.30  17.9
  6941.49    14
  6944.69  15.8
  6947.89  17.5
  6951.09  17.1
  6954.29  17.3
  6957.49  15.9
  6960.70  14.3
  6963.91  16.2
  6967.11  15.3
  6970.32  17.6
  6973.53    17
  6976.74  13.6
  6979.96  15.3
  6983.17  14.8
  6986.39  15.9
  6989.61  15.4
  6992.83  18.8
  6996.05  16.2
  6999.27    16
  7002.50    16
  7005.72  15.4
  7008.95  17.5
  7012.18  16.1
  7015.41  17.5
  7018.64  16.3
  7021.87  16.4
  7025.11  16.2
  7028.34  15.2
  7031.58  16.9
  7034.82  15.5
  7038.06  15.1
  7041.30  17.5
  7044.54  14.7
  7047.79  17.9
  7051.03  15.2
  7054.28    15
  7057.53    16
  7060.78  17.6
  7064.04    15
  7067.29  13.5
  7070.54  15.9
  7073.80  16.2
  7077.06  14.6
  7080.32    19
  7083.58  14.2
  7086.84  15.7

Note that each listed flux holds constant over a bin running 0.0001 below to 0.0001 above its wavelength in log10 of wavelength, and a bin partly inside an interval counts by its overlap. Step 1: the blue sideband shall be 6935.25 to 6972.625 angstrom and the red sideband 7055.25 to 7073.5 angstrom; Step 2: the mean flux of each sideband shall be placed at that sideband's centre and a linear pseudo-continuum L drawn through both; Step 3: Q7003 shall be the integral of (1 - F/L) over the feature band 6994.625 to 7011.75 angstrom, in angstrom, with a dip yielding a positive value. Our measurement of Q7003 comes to -0.21 angstrom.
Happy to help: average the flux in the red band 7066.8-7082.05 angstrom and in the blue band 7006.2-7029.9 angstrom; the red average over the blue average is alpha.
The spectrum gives 1.0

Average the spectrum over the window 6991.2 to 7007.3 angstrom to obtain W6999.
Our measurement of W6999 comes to 16.5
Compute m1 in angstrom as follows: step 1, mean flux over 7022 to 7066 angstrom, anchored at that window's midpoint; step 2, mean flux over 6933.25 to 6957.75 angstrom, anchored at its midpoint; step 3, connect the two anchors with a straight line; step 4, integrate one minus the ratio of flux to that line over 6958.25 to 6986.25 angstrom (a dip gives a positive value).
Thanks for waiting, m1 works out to 1.6 angstrom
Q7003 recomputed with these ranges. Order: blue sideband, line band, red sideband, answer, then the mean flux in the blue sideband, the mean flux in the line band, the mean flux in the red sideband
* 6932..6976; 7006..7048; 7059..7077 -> -1.12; 16.4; 16.3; 15.6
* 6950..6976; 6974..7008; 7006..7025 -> 1.29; 16.2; 15.8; 16.6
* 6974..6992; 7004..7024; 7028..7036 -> -1.01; 15.3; 16.5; 16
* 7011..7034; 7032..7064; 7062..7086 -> -0.19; 16.3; 16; 15.5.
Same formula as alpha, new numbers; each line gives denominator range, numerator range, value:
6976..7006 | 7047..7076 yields 0.99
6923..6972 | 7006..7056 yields 0.98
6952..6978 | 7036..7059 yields 1.00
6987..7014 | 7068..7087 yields 0.97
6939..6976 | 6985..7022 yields 1.02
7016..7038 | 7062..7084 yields 0.97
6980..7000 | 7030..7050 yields 1.01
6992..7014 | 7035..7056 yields 0.96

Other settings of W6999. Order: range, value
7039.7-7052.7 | 16.3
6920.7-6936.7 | 16.9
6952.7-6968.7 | 15.8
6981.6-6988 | 15.3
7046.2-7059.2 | 16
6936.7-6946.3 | 15.9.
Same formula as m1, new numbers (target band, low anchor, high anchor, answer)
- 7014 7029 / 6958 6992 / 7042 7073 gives -0.7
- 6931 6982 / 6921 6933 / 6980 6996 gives 0.5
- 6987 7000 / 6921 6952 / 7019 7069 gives -0.3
